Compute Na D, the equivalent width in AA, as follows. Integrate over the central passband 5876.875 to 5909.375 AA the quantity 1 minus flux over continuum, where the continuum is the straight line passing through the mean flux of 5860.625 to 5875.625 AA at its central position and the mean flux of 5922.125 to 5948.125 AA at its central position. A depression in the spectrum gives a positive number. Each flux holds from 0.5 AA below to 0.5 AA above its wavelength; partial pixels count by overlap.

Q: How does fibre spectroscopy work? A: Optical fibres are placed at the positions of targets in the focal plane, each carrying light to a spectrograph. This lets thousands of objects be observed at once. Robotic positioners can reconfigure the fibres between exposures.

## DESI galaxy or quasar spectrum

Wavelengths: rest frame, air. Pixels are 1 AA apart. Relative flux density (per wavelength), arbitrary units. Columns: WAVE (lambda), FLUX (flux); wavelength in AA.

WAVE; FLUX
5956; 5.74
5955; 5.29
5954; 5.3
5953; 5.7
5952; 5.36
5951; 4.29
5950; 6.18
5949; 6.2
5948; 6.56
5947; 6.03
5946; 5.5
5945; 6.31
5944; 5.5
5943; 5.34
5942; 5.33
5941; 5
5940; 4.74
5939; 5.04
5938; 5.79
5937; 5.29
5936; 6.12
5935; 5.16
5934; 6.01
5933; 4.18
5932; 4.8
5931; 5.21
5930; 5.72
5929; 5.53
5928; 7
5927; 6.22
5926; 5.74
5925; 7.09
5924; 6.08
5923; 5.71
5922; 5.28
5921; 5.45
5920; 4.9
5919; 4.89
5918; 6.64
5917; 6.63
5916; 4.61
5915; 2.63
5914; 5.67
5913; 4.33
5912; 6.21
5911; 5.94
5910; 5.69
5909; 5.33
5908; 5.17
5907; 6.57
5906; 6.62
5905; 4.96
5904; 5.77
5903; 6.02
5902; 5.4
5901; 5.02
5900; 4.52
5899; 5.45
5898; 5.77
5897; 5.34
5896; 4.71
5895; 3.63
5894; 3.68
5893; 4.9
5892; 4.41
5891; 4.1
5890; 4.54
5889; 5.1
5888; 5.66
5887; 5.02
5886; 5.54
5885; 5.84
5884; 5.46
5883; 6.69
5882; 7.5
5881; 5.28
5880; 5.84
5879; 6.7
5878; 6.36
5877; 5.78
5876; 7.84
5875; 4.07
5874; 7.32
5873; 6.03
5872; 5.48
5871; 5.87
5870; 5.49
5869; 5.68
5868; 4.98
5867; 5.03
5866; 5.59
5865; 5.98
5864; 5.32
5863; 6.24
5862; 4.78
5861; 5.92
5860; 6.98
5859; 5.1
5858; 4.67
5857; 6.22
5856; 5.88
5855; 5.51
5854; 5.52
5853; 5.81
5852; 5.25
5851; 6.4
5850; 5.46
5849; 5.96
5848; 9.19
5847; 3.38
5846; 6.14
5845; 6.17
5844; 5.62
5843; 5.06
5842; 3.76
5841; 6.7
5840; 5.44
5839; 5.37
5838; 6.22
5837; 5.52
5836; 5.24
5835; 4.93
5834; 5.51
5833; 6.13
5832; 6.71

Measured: 1.2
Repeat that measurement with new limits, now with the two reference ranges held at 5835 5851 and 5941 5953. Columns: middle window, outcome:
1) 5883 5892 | 0.7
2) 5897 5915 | 0.6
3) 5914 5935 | 0.6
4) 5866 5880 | -0.5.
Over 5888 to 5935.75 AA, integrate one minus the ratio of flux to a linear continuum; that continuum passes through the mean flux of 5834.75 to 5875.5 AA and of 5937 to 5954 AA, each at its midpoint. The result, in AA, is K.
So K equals 2.1 AA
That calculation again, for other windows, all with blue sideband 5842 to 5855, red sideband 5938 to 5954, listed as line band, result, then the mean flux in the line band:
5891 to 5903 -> 1.73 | 4.82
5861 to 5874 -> 0.18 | 5.62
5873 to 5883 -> -1.10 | 6.3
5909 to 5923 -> 0.72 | 5.31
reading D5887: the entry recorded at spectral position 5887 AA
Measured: 5.02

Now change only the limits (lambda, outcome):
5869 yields 5.68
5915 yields 2.63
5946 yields 5.5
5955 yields 5.29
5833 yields 6.13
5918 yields 6.64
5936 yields 6.12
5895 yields 3.63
